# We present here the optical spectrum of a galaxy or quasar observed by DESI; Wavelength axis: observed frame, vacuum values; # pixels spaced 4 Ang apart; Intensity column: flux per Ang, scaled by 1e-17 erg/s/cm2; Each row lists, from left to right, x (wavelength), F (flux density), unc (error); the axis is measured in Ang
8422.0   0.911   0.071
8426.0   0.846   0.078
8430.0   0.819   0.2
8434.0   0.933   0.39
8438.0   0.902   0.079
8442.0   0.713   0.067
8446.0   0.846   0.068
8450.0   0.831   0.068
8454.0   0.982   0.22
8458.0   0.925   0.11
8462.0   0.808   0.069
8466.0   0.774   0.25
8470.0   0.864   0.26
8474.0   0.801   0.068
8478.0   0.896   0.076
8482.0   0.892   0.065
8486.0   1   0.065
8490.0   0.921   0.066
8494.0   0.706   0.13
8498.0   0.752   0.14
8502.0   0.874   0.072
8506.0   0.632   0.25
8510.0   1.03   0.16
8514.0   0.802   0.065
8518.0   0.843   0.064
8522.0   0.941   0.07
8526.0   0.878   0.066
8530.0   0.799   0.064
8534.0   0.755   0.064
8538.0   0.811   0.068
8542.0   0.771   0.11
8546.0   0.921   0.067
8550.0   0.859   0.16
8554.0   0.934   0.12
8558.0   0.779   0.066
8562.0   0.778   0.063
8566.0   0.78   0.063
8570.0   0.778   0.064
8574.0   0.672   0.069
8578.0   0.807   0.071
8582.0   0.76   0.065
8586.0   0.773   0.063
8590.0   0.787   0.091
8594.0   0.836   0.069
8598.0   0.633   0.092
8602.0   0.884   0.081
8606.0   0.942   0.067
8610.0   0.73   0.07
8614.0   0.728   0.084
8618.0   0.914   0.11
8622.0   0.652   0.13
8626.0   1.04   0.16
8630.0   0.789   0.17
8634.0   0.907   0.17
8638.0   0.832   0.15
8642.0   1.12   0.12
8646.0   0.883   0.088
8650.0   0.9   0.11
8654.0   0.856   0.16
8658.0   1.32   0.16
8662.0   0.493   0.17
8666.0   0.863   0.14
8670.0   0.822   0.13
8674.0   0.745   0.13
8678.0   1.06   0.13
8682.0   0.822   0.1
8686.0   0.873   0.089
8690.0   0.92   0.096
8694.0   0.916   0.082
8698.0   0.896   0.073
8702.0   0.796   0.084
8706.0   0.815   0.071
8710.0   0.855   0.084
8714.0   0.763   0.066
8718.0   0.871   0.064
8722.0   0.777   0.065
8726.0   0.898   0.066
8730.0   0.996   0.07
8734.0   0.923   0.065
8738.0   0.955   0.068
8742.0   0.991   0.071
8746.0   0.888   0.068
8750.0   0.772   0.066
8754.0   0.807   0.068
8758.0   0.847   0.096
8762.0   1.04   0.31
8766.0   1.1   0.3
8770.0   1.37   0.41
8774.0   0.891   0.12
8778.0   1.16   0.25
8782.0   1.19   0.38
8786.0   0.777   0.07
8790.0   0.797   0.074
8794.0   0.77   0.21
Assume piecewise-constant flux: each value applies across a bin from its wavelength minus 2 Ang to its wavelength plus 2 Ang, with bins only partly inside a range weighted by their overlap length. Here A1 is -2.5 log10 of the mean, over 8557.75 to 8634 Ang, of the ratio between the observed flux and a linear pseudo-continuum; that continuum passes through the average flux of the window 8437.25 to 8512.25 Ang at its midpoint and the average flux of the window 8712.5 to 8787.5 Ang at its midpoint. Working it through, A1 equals 0.126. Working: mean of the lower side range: 0.849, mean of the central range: 0.796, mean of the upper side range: 0.951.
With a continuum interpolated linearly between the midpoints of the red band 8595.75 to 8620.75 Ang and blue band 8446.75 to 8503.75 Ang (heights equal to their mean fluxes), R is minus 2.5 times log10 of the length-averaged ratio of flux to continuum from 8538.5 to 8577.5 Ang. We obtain 0.020 mag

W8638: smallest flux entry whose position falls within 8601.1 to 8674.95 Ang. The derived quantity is 0.493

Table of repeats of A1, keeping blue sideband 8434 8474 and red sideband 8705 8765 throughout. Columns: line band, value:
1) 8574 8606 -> 0.107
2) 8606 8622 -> 0.102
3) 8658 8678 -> 0.069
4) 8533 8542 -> 0.103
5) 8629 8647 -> -0.050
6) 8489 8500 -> 0.099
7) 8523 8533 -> 0.025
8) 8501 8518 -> 0.032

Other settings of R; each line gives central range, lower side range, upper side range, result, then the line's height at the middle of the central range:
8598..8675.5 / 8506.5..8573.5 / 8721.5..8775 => 0.04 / 0.888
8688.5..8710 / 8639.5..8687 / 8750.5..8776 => 0.08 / 0.932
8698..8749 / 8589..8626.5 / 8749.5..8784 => 0.11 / 0.969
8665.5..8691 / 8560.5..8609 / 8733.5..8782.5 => 0.03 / 0.896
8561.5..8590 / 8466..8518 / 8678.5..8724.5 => 0.11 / 0.848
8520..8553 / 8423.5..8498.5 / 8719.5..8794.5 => 0.04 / 0.879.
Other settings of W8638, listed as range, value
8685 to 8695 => 0.873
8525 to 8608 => 0.633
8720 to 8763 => 0.772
